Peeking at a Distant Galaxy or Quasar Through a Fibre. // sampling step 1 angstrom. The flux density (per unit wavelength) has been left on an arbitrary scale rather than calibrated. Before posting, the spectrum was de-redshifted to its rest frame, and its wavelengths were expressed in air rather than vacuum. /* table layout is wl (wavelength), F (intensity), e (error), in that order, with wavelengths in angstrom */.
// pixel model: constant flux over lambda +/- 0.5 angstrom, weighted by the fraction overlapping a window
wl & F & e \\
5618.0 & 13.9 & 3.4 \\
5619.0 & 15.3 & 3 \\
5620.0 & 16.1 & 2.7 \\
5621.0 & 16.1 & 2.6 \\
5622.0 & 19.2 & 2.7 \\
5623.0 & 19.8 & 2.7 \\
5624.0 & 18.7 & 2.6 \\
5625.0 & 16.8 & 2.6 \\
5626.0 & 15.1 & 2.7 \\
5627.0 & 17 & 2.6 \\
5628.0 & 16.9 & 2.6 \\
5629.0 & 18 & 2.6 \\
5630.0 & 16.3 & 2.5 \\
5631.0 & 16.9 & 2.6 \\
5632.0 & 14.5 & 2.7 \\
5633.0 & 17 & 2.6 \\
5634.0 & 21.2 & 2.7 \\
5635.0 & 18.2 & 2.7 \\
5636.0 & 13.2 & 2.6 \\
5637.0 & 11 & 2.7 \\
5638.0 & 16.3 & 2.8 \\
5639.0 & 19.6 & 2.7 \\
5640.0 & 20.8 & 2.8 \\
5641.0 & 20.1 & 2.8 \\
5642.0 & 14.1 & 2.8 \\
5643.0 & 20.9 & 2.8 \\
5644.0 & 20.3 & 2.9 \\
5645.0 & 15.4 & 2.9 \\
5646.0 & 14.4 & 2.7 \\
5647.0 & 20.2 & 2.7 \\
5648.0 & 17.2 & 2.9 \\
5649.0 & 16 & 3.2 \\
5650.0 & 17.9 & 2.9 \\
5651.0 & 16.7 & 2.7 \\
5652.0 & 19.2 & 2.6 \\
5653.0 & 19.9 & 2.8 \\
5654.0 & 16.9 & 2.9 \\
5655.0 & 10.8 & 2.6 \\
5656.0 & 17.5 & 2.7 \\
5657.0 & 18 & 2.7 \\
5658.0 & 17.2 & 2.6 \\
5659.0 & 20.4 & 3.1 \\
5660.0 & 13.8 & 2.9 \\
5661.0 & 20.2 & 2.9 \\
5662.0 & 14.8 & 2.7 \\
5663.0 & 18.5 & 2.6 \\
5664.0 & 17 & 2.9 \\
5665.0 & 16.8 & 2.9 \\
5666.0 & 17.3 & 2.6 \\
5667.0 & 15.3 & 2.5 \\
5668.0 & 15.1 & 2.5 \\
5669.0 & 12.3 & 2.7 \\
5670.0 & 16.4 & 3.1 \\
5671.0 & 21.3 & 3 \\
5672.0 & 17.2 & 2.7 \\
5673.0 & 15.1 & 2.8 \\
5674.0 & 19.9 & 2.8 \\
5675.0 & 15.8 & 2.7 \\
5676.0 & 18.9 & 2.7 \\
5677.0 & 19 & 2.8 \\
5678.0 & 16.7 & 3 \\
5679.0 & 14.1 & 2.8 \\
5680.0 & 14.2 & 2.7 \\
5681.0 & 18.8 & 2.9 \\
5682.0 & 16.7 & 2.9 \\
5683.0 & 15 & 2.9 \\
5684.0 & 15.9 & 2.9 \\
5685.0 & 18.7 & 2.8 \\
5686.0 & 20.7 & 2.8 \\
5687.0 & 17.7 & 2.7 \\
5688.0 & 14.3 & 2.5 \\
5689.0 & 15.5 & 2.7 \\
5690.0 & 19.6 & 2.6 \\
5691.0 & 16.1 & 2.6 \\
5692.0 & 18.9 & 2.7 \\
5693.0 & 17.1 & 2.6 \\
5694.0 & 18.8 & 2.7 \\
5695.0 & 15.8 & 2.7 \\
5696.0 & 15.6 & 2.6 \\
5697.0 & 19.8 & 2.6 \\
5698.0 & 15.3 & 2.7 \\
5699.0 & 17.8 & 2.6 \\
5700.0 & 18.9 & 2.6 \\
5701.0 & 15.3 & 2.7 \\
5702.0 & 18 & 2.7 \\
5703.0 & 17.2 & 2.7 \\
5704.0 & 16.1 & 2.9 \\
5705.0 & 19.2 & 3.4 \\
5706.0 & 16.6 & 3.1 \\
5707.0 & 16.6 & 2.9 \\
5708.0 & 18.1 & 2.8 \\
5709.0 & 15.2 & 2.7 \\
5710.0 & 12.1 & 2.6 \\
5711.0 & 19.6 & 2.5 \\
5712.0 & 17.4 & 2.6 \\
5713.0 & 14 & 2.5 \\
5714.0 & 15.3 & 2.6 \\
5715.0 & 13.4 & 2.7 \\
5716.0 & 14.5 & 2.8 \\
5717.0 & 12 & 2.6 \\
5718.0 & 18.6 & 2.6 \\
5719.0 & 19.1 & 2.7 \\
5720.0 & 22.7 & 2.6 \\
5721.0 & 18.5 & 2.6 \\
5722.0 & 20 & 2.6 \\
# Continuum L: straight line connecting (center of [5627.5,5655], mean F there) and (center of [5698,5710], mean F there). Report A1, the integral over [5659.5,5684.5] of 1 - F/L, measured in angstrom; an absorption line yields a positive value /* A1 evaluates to 0.6 angstrom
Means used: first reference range 17.3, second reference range 16.9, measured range 16.6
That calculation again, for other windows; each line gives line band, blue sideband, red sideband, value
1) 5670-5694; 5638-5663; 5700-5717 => -0.71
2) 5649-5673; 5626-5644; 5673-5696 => 0.33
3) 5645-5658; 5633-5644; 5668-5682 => 0.26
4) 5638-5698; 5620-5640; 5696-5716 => -1.62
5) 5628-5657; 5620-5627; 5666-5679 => 0.07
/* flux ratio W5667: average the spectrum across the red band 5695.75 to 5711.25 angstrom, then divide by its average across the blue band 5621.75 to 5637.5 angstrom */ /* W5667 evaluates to 1.0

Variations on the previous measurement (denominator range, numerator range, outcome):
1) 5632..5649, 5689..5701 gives 1.00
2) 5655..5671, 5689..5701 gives 1.05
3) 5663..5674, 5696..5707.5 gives 1.04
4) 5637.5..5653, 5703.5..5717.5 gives 0.87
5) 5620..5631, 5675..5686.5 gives 0.99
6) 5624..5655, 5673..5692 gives 0.99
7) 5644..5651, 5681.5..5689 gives 0.99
